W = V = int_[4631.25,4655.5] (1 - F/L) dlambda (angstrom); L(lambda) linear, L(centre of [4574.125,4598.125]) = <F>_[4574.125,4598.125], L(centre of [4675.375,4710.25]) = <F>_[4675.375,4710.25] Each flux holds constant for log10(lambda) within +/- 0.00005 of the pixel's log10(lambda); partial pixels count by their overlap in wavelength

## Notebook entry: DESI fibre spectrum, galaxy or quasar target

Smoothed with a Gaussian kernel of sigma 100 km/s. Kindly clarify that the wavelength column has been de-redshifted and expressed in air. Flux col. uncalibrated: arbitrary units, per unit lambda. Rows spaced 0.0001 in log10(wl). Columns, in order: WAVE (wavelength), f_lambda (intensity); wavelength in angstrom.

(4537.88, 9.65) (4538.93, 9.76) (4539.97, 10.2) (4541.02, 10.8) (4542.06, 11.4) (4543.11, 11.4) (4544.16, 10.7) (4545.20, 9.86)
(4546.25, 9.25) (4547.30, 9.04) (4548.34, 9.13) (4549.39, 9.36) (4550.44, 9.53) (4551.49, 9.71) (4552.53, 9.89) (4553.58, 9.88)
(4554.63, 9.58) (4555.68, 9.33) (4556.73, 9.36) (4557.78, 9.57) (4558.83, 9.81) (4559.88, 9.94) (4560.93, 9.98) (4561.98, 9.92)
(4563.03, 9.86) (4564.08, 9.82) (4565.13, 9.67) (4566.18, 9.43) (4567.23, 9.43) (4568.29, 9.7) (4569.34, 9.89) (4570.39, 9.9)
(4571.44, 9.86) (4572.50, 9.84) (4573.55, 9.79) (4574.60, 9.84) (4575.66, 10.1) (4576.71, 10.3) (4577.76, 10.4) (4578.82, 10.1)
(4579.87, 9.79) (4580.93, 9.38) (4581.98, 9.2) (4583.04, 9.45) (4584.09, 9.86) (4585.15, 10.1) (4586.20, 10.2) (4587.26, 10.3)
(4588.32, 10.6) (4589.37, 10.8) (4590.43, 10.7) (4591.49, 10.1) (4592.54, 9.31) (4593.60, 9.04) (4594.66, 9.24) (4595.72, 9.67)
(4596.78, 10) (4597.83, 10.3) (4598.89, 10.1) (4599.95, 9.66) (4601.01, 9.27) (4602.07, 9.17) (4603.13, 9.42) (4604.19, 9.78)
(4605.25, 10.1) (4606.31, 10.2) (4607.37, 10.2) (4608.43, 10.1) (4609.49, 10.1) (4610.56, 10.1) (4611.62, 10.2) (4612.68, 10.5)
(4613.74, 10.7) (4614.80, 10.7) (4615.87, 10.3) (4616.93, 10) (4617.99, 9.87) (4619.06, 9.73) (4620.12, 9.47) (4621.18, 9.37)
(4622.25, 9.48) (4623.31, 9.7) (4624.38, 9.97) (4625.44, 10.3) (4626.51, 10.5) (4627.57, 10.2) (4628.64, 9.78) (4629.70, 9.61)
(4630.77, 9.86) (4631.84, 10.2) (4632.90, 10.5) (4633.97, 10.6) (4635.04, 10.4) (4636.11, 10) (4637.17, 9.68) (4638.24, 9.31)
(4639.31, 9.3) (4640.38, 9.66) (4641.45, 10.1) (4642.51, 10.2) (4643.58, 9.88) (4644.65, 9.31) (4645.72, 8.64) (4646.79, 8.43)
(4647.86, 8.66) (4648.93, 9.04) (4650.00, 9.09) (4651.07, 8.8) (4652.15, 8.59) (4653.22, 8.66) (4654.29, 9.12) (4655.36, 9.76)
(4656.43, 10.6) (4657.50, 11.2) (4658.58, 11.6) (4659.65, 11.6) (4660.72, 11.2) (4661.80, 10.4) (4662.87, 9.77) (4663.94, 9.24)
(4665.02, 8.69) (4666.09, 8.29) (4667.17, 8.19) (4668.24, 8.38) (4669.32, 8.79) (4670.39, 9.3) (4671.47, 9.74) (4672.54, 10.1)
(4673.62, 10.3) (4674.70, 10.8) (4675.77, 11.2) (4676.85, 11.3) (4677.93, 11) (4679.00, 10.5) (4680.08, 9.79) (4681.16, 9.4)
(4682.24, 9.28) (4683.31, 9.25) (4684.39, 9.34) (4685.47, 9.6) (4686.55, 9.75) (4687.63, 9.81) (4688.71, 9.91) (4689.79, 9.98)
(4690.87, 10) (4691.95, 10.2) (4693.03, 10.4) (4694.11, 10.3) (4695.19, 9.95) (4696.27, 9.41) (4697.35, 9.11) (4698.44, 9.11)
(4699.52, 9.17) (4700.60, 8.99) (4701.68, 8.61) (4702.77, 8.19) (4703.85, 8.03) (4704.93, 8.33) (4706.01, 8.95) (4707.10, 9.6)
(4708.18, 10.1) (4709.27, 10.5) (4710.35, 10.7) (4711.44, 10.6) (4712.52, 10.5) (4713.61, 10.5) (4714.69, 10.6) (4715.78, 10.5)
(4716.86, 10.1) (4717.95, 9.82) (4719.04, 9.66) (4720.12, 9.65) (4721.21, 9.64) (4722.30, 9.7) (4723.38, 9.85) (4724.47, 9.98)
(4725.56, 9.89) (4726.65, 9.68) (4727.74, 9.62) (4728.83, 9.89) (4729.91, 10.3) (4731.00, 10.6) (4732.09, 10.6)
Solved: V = 0.8 angstrom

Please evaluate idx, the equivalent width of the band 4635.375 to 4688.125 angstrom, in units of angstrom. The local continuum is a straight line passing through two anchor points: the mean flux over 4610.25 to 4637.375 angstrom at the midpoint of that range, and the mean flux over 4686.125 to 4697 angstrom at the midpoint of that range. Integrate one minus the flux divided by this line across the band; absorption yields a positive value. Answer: 1.7 angstrom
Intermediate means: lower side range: 10.1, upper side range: 9.96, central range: 9.69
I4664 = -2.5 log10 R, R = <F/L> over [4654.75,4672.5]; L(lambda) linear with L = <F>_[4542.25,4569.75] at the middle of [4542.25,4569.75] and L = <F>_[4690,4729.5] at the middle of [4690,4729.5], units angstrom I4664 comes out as -0.008 mag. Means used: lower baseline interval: 9.75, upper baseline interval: 9.72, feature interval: 9.8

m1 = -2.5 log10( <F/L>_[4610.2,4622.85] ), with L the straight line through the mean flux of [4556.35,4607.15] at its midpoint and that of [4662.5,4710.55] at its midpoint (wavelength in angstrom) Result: -0.031 mag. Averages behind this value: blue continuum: 9.84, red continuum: 9.58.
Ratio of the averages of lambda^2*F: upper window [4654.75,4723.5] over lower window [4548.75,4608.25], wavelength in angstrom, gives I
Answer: 1.0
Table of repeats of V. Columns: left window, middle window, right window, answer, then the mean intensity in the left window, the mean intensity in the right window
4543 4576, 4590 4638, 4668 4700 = -0.82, 9.74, 9.85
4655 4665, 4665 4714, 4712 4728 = 2.82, 10.5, 9.98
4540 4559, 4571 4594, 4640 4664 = -0.31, 9.87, 9.73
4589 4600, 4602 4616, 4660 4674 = -0.48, 9.9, 9.43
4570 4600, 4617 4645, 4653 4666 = 0.46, 9.93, 10.1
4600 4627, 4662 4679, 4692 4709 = -0.38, 9.96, 9.26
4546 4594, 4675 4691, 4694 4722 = -0.60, 9.79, 9.63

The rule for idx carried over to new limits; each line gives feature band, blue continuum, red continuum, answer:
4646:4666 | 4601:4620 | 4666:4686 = 0.4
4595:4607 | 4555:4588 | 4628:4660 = 0.0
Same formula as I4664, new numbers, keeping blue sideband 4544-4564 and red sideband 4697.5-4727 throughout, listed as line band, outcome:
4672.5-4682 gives -0.09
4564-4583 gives -0.02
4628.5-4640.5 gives -0.03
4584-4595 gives -0.04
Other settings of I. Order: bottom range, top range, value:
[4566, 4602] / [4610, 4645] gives 1.03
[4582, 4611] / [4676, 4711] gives 1.02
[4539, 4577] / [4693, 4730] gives 1.05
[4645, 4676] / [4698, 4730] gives 1.04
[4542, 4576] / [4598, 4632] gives 1.04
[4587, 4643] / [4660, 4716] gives 1.01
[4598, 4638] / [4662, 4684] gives 0.99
